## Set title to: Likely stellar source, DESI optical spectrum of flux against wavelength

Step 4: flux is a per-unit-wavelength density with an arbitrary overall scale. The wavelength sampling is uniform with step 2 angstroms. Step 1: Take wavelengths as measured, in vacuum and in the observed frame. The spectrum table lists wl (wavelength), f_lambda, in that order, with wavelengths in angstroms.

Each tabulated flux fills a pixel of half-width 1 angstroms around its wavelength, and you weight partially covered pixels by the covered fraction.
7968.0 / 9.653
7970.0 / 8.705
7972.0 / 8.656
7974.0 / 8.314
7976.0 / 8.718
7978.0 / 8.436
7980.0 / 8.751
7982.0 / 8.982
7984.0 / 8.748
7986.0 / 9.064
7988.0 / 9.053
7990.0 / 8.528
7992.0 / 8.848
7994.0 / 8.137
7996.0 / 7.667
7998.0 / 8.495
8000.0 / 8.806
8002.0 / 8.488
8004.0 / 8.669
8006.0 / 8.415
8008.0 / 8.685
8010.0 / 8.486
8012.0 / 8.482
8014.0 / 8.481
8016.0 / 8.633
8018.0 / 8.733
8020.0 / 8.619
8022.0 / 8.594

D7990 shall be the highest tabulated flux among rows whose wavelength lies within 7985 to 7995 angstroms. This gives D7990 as 9.064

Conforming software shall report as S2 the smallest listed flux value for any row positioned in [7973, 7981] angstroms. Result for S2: 8.314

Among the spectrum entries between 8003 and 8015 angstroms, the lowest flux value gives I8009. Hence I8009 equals 8.415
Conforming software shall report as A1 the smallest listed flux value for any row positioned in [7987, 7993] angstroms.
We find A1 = 8.528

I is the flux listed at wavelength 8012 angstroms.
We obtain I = 8.482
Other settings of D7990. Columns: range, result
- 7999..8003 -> 8.806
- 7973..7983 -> 8.982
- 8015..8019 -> 8.733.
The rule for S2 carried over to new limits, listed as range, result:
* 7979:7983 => 8.751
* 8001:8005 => 8.488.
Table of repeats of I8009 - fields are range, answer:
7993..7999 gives 7.667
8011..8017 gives 8.481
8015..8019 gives 8.633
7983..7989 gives 8.748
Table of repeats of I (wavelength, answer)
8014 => 8.481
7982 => 8.982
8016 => 8.633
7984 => 8.748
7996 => 7.667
